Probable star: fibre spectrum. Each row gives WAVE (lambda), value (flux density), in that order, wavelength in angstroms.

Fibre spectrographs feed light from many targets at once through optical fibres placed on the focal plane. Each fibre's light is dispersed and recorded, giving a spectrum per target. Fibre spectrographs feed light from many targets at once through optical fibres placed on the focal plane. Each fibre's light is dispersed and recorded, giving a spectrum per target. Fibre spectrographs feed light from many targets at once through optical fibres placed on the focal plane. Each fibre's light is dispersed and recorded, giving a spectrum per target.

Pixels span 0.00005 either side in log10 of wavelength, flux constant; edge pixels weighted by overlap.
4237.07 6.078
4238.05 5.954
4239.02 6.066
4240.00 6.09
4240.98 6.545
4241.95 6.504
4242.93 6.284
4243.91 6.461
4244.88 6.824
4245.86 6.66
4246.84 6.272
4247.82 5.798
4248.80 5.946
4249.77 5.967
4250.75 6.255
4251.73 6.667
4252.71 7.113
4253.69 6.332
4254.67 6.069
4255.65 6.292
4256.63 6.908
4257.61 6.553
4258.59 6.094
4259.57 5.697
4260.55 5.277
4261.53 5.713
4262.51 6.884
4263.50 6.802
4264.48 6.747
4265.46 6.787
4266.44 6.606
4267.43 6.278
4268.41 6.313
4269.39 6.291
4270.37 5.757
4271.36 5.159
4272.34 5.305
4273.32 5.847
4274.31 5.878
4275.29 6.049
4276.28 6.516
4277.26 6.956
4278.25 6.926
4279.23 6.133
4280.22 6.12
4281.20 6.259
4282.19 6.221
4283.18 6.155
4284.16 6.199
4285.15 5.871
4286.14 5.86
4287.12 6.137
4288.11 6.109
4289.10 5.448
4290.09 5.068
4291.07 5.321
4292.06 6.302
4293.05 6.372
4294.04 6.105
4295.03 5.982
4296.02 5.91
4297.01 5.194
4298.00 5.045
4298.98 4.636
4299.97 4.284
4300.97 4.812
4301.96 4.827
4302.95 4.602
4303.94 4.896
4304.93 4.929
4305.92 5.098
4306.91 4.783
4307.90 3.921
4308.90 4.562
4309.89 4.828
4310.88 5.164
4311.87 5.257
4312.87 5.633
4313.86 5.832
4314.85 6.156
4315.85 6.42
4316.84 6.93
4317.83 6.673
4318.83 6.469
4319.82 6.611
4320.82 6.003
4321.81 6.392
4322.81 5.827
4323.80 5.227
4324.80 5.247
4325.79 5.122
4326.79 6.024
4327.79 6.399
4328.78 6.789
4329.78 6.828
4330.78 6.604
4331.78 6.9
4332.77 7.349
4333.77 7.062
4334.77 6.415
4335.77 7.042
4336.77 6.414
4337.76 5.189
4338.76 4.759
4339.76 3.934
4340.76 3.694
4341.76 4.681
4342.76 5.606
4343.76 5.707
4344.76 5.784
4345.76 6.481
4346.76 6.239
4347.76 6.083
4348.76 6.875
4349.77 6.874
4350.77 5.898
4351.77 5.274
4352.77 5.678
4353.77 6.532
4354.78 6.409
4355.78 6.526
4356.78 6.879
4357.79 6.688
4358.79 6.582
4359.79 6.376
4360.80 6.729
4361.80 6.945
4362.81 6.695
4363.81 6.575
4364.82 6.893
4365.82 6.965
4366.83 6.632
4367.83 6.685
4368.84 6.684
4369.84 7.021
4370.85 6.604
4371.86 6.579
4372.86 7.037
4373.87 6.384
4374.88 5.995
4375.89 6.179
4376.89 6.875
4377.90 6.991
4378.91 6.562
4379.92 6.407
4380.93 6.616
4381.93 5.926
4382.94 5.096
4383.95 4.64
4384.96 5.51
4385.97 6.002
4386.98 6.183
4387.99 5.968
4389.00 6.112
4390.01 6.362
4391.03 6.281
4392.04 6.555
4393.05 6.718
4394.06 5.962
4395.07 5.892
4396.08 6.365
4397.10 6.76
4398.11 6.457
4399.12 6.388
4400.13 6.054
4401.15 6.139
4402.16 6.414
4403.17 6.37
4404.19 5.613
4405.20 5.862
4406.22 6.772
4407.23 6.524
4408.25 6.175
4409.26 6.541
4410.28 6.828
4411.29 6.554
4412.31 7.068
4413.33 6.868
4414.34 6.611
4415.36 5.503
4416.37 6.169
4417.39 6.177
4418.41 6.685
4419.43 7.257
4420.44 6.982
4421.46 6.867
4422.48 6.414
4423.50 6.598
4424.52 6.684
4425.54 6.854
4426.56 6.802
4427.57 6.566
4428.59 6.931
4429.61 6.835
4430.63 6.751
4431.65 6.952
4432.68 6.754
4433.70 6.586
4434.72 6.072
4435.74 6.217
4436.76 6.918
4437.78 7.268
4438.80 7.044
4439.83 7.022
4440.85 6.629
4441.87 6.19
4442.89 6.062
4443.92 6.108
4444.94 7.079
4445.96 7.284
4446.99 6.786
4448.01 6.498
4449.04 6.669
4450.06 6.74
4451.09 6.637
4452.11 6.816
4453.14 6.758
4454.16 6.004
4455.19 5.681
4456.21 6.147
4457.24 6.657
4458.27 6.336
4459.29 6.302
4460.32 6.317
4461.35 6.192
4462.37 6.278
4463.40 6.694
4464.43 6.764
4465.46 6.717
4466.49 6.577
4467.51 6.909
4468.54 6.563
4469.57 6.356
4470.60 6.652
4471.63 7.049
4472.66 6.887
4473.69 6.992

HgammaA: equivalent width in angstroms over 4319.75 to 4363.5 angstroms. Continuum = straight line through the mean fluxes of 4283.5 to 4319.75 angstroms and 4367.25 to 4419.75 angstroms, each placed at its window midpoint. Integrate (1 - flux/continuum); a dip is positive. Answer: -1.8 angstroms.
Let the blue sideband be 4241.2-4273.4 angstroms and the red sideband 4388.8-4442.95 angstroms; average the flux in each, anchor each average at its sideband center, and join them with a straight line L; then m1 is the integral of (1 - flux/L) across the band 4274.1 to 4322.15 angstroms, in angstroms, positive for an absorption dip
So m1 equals 4.74 angstroms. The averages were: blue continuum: 6.27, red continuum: 6.53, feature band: 5.71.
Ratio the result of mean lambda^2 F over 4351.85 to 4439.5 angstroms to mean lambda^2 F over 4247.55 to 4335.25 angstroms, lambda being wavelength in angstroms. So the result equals 1.14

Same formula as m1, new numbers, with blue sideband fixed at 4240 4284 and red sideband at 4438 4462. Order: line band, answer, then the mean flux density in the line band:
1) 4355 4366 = -0.5 angstroms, 6.7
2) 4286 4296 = 0.7 angstroms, 5.87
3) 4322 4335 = 0.1 angstroms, 6.29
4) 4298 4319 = 3.6 angstroms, 5.25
